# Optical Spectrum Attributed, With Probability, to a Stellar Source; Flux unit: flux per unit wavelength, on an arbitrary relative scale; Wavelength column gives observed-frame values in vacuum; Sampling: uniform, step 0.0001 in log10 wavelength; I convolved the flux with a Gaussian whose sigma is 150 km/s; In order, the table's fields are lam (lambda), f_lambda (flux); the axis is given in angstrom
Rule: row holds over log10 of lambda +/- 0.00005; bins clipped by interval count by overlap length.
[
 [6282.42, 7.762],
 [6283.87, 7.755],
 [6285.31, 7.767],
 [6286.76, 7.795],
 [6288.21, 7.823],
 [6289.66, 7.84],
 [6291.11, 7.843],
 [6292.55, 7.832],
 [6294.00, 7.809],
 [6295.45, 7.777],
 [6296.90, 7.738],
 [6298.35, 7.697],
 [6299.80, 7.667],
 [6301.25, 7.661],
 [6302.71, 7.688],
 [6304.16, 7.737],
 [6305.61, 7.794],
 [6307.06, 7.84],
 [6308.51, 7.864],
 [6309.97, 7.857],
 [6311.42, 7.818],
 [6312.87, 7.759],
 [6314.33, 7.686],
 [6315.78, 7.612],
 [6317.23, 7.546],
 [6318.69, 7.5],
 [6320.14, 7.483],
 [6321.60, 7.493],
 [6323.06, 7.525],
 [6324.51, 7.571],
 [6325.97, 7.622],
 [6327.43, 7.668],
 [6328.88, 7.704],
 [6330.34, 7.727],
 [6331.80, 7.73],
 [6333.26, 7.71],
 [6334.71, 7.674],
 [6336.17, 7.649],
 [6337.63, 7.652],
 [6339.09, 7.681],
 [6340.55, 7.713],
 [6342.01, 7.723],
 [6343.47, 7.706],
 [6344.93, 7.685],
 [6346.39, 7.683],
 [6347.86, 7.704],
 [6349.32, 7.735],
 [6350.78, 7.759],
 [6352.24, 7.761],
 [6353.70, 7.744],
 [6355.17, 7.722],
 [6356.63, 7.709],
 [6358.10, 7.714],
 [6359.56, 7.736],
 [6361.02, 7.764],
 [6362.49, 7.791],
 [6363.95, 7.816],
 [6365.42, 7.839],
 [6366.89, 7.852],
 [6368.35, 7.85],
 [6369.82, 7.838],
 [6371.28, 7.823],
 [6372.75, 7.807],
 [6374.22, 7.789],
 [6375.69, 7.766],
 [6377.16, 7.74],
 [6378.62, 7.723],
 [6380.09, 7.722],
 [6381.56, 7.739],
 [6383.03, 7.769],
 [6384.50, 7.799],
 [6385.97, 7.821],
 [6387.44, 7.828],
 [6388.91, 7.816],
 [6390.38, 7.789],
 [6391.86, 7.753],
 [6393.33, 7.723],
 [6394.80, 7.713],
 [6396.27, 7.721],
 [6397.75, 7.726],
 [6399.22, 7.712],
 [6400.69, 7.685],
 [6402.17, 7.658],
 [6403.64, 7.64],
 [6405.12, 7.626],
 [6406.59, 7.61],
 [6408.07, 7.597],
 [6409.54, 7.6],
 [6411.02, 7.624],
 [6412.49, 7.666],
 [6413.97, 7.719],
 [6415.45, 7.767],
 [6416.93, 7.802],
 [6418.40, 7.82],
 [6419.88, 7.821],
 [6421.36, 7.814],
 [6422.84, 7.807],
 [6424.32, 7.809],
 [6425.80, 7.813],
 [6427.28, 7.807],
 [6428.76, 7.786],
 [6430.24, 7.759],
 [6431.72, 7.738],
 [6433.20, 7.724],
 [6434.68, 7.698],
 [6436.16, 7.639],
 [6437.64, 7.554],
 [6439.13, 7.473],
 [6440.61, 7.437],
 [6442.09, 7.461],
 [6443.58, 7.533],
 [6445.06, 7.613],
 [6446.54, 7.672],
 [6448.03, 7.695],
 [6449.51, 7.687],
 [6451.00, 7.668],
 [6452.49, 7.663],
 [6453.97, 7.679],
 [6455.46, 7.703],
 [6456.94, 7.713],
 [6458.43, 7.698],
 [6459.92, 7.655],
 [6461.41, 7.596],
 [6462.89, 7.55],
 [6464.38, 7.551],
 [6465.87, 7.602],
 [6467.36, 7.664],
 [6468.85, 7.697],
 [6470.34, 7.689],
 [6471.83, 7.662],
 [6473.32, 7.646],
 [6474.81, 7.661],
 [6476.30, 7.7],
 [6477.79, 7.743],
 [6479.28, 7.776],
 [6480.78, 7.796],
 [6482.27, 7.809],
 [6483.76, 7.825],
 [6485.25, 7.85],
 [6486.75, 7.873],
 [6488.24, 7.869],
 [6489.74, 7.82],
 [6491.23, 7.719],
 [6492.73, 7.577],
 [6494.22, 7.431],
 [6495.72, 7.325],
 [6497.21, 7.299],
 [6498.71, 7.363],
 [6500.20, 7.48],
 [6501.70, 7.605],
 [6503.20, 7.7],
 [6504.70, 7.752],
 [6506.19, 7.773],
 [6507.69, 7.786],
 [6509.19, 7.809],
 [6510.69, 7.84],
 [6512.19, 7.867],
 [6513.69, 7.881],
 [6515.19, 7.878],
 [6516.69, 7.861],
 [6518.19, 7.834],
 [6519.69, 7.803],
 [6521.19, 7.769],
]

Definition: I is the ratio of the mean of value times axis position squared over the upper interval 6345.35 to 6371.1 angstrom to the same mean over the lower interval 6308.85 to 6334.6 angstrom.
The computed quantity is 1.0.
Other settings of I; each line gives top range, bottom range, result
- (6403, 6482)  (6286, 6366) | 1.03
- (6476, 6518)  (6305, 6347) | 1.06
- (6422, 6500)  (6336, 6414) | 1.02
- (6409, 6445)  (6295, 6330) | 1.04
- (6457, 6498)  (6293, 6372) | 1.04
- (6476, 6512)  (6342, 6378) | 1.03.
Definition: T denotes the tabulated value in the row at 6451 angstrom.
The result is 7.668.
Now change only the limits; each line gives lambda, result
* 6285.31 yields 7.767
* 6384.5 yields 7.799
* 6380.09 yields 7.722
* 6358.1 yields 7.714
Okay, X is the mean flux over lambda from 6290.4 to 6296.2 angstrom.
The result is 7.82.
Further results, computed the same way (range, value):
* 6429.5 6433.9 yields 7.74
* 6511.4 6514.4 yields 7.87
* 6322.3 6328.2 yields 7.6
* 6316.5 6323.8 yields 7.51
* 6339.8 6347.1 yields 7.7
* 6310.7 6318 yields 7.68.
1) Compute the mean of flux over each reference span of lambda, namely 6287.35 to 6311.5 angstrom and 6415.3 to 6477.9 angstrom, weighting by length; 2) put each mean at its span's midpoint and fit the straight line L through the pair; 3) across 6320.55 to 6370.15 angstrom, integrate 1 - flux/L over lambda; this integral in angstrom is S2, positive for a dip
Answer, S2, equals 0.2 angstrom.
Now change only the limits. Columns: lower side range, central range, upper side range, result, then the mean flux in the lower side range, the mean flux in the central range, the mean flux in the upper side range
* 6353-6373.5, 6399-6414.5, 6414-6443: 0.2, 7.78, 7.65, 7.71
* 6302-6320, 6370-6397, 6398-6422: -0.2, 7.72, 7.77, 7.7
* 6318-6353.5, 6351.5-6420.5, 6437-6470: -0.9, 7.66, 7.75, 7.62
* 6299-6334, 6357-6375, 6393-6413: -0.3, 7.68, 7.8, 7.67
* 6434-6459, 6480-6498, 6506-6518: 0.2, 7.62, 7.68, 7.84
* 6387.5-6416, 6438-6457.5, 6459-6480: 0.1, 7.69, 7.61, 7.66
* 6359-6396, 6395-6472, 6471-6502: 0.5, 7.78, 7.68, 7.66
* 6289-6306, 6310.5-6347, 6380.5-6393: 0.5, 7.76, 7.66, 7.78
